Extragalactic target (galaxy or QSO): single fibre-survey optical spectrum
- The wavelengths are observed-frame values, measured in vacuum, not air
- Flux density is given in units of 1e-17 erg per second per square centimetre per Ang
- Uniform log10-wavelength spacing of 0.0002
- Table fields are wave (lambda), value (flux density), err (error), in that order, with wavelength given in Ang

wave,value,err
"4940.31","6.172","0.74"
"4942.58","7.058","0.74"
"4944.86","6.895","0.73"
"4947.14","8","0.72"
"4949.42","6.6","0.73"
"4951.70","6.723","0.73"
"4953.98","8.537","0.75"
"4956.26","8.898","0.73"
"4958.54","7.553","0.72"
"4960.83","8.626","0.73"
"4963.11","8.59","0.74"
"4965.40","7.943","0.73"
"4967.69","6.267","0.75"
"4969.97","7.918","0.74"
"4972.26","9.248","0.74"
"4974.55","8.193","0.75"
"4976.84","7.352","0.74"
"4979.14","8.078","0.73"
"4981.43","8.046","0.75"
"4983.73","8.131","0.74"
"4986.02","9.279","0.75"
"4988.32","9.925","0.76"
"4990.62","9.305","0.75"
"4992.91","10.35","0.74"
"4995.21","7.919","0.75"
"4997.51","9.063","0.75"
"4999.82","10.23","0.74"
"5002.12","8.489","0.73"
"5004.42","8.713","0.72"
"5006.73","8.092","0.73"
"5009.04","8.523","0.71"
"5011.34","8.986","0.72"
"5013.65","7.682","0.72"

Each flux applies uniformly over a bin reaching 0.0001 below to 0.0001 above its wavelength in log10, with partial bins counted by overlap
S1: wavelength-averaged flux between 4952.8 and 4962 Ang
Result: 8.4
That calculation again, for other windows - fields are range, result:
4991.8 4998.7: 9.1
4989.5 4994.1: 9.83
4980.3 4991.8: 8.95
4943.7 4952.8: 7.05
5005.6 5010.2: 8.32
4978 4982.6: 8.06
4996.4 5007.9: 8.91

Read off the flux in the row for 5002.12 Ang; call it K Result 8.489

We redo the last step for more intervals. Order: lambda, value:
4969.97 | 7.918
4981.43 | 8.046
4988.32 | 9.925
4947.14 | 8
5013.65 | 7.682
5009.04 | 8.523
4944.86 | 6.895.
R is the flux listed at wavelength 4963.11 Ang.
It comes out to 8.59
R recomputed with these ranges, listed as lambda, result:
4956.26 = 8.898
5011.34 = 8.986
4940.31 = 6.172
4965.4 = 7.943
